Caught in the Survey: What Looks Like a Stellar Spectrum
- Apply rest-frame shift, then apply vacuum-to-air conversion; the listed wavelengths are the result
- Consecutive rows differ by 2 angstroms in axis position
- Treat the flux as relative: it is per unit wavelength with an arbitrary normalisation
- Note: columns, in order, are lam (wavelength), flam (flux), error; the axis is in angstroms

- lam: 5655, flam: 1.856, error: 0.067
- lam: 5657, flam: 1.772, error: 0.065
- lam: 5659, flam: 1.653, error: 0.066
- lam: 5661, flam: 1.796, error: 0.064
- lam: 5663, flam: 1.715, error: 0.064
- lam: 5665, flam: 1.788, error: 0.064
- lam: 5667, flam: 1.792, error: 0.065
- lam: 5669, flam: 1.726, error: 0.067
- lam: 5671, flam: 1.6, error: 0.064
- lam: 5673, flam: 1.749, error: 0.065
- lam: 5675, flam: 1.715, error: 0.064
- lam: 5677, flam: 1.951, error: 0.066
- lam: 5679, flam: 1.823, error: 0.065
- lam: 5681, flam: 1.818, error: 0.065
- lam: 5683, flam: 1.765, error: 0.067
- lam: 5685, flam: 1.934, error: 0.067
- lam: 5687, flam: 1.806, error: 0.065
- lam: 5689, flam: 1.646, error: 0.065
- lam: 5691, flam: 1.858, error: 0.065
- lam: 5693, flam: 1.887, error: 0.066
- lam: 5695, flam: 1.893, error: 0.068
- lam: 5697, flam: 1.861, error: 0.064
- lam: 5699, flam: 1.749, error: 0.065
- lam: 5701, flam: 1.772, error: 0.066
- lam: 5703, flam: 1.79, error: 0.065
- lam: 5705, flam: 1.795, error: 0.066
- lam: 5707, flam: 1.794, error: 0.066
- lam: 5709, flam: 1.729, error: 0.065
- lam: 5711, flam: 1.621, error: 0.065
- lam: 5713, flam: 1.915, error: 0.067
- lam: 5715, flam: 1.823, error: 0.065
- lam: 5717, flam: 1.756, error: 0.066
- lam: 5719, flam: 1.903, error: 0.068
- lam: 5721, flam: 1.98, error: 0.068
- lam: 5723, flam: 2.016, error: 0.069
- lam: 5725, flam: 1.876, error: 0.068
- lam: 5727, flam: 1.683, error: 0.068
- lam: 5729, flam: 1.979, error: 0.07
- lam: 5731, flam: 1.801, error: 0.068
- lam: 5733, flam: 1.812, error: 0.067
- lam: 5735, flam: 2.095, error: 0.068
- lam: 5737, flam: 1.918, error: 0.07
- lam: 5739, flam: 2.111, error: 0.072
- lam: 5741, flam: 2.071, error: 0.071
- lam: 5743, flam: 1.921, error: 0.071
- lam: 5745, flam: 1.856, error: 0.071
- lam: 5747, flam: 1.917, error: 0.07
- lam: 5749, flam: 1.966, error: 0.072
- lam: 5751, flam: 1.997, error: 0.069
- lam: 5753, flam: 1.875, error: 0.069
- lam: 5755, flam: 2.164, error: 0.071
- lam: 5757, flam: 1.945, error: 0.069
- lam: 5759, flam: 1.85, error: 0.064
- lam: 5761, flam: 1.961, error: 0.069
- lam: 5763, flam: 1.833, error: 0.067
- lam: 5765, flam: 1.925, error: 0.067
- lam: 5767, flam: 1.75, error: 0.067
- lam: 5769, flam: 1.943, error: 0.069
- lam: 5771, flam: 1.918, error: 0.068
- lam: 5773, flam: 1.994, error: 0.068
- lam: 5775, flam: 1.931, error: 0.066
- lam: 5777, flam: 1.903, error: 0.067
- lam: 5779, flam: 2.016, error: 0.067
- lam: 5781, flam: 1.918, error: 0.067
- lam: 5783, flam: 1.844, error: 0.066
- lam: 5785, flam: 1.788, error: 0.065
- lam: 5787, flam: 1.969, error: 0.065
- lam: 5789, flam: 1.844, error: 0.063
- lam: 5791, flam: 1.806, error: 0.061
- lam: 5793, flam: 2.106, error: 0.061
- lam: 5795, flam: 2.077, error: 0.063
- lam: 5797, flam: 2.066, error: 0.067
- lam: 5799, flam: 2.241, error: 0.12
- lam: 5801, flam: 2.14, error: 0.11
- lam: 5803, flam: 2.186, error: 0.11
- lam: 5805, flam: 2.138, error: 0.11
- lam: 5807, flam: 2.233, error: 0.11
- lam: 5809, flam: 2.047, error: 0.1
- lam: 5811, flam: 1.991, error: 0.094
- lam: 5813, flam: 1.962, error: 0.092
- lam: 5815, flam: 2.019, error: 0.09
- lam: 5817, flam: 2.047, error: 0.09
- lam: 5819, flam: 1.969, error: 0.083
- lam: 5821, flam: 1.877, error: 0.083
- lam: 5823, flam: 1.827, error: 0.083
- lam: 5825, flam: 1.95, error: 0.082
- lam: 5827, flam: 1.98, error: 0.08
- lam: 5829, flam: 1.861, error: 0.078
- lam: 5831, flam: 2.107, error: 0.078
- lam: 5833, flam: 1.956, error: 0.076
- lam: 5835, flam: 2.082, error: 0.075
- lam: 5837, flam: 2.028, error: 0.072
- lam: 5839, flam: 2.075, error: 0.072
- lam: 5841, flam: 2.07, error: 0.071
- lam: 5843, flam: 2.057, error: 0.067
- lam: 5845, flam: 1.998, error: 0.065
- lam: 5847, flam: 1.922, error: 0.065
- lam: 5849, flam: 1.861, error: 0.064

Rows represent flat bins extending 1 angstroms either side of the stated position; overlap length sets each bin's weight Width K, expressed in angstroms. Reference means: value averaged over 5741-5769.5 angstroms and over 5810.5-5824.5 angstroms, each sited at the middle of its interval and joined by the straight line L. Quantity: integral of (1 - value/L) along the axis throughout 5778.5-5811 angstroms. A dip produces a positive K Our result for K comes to -1.3 angstroms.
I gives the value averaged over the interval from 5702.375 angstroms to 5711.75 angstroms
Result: 1.75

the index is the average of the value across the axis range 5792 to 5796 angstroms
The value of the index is 2.09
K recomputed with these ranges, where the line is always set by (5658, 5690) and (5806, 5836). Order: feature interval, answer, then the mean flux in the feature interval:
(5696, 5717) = 0.4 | 1.78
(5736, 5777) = -1.0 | 1.94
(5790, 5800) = -0.5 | 2.06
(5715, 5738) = -0.5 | 1.89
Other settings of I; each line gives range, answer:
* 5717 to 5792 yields 1.92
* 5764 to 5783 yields 1.92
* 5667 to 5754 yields 1.85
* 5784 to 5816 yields 2.04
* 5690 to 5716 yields 1.81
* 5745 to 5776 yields 1.93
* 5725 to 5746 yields 1.92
